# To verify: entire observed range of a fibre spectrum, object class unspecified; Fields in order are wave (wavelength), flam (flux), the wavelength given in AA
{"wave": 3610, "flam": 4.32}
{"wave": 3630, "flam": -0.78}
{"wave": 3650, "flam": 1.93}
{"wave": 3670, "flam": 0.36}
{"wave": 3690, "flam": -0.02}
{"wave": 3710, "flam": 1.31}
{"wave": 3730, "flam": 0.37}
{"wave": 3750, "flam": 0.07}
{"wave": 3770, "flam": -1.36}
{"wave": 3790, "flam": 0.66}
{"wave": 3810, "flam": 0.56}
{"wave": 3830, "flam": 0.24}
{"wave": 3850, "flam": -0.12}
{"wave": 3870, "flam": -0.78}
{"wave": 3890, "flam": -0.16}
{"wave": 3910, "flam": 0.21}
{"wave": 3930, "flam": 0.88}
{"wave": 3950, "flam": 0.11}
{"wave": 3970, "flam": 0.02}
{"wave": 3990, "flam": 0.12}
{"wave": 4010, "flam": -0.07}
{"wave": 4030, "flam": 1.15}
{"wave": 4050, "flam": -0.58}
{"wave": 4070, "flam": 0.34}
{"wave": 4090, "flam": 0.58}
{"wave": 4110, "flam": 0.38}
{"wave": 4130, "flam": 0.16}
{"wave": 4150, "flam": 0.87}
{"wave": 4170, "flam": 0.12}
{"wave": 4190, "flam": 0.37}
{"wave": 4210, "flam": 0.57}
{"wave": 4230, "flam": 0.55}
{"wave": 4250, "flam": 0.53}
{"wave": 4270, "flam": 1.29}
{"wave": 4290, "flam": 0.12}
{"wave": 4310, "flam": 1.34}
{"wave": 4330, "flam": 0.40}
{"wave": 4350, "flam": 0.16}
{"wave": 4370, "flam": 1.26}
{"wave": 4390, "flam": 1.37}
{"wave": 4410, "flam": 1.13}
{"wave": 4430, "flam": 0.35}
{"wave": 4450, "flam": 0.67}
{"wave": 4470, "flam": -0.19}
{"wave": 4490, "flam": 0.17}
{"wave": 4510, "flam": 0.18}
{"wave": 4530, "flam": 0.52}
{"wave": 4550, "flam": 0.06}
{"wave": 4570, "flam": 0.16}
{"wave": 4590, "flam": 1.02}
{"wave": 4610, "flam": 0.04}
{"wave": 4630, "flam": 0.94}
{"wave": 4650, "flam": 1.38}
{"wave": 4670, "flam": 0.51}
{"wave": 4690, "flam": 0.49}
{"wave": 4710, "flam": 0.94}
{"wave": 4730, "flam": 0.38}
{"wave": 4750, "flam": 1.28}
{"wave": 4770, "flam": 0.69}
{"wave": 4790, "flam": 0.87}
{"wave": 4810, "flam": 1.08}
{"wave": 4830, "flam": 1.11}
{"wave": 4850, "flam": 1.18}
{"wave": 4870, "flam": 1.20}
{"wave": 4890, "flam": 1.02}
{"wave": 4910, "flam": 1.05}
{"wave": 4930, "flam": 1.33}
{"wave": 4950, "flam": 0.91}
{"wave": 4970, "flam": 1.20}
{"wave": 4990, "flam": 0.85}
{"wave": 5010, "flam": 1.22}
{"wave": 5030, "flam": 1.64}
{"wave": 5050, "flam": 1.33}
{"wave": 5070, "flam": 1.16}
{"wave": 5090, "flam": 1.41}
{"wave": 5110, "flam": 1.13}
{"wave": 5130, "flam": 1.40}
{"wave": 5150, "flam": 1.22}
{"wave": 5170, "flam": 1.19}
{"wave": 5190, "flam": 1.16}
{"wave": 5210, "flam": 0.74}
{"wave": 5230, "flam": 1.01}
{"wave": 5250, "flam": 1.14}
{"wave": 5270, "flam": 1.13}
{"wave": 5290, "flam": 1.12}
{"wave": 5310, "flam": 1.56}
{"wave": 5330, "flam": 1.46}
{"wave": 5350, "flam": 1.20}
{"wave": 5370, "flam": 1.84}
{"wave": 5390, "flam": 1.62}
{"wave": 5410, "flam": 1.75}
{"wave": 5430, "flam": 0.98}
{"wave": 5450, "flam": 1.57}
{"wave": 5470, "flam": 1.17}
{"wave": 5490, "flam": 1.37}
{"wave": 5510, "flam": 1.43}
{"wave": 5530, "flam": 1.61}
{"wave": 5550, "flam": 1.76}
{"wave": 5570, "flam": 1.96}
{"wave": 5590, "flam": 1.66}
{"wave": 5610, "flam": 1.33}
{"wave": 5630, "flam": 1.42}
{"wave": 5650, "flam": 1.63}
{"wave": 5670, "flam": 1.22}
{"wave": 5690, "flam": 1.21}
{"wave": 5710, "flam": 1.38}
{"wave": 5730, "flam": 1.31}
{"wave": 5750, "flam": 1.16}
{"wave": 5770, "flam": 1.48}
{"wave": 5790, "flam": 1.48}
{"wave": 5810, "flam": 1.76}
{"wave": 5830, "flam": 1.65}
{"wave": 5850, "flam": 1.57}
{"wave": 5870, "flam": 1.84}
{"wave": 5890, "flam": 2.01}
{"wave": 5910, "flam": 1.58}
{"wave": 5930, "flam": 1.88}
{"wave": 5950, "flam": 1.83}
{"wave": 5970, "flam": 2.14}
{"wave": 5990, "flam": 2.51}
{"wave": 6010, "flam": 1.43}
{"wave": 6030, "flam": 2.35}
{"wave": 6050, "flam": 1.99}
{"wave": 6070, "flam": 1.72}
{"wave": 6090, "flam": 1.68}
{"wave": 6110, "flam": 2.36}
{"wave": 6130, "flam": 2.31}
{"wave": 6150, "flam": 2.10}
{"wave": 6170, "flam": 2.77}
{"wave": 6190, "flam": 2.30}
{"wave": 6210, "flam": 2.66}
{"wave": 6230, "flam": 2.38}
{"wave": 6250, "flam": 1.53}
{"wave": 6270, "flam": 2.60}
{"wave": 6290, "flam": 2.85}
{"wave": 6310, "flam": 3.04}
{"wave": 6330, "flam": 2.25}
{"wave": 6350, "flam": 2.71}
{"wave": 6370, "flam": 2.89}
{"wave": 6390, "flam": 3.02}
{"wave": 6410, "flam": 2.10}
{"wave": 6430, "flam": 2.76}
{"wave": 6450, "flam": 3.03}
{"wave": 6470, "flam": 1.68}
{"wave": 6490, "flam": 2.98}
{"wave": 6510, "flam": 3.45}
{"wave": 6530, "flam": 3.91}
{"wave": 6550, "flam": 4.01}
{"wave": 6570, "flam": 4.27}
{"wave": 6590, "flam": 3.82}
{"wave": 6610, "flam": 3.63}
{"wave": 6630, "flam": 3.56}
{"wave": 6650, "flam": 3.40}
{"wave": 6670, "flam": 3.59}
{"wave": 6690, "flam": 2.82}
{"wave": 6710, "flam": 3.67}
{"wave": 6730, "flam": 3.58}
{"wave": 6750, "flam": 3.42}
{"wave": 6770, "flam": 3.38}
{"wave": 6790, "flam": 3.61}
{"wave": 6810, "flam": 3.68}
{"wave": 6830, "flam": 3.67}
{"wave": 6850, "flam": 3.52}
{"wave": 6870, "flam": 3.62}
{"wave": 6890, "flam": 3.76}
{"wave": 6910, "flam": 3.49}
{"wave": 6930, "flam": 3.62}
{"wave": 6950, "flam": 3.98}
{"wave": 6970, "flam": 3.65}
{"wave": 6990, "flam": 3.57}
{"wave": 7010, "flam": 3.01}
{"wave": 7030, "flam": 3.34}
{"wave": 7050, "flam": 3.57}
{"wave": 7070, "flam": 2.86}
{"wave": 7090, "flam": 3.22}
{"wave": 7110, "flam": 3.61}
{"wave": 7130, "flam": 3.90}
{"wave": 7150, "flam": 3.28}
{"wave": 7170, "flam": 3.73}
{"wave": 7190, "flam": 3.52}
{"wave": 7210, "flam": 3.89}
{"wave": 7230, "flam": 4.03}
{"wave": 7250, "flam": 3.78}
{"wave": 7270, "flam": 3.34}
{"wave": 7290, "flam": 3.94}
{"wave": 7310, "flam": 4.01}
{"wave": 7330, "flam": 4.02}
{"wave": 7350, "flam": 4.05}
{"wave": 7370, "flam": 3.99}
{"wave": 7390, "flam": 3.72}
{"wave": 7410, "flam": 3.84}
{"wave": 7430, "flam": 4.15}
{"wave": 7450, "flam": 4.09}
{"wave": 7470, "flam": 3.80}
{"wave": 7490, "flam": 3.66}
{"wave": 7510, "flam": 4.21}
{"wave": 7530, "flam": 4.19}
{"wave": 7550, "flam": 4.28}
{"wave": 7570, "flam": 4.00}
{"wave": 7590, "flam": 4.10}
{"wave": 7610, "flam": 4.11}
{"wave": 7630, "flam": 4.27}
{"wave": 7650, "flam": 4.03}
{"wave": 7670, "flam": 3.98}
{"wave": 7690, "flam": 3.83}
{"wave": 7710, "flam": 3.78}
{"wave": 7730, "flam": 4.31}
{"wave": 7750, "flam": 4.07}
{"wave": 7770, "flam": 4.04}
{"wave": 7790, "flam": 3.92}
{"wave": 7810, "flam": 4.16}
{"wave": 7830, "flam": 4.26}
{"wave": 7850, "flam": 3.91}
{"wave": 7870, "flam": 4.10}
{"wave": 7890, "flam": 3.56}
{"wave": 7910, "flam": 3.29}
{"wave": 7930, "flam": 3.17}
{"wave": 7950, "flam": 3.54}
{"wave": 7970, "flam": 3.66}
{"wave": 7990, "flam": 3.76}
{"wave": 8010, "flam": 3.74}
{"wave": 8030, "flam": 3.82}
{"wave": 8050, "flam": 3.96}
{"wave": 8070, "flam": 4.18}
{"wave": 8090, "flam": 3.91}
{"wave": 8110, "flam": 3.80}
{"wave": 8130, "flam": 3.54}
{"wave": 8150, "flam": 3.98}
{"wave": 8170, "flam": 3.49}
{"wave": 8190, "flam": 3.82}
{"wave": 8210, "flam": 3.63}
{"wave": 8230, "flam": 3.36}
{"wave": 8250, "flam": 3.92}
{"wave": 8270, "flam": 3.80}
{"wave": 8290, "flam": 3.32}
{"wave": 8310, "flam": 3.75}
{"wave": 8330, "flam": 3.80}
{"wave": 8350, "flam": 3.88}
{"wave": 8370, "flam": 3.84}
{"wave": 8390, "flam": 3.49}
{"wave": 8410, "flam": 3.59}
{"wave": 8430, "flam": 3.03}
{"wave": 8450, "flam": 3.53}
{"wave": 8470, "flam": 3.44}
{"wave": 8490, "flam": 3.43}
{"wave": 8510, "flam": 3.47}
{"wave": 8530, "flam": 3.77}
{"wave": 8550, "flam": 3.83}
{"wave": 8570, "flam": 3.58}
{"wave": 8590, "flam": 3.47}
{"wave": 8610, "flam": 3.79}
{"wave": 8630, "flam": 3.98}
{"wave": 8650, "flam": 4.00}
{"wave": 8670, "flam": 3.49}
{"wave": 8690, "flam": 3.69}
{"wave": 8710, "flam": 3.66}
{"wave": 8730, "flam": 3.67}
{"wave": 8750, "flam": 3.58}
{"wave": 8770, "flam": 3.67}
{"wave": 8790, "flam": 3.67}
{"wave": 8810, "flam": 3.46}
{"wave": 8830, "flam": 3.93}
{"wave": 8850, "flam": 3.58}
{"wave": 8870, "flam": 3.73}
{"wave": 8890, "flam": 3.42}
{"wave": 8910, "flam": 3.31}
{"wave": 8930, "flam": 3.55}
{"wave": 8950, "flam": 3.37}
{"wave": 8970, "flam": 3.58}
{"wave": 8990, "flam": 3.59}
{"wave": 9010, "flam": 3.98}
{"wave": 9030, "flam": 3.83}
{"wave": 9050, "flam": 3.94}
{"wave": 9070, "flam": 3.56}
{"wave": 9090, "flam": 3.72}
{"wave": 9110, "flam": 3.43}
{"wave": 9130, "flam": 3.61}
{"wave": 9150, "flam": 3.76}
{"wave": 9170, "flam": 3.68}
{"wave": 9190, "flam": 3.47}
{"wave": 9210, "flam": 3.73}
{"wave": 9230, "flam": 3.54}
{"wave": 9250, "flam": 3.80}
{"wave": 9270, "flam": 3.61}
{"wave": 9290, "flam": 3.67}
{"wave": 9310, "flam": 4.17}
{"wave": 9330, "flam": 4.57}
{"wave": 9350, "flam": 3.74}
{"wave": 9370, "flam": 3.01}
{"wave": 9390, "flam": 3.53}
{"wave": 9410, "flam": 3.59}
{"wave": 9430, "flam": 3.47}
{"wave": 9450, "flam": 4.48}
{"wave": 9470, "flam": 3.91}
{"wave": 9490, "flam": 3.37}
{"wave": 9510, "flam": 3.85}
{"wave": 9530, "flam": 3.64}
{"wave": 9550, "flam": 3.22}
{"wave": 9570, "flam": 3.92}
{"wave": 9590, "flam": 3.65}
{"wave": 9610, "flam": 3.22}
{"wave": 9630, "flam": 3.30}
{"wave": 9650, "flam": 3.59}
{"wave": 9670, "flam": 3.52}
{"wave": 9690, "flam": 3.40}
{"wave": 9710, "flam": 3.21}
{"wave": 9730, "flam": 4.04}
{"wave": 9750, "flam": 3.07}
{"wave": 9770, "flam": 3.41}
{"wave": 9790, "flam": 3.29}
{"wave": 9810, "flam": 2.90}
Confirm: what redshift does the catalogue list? 0.63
